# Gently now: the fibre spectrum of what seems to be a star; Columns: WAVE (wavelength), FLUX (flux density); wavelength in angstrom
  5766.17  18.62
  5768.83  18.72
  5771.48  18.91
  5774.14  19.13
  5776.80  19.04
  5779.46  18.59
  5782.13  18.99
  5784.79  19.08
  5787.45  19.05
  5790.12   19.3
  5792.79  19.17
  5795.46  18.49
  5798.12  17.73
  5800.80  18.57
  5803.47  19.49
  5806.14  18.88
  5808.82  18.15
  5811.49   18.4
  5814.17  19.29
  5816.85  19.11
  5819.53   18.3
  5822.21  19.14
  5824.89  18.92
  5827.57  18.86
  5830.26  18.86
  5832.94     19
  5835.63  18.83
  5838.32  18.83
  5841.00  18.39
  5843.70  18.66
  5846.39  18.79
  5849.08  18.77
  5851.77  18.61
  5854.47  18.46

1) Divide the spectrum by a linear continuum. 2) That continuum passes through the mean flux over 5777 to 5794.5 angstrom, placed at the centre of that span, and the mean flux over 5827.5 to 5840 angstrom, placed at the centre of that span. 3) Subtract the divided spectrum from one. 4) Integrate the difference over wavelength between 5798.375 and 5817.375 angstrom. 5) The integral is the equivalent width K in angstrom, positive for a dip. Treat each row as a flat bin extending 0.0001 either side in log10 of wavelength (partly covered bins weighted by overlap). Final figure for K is 0.2 angstrom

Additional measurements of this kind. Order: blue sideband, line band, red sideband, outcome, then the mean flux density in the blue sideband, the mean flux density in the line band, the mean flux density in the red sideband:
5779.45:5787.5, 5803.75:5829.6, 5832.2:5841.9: 0.0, 19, 18.8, 18.8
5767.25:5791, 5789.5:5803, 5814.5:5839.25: 0.2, 19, 18.7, 18.9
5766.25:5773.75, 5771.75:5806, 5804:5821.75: -0.2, 18.8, 18.9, 18.7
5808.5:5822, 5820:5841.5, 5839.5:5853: -0.2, 18.7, 18.9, 18.7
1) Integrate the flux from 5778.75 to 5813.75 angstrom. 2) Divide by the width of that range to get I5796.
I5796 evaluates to 18.8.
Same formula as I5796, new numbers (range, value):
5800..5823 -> 18.8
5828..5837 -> 18.9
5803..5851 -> 18.8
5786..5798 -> 18.9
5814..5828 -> 18.9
